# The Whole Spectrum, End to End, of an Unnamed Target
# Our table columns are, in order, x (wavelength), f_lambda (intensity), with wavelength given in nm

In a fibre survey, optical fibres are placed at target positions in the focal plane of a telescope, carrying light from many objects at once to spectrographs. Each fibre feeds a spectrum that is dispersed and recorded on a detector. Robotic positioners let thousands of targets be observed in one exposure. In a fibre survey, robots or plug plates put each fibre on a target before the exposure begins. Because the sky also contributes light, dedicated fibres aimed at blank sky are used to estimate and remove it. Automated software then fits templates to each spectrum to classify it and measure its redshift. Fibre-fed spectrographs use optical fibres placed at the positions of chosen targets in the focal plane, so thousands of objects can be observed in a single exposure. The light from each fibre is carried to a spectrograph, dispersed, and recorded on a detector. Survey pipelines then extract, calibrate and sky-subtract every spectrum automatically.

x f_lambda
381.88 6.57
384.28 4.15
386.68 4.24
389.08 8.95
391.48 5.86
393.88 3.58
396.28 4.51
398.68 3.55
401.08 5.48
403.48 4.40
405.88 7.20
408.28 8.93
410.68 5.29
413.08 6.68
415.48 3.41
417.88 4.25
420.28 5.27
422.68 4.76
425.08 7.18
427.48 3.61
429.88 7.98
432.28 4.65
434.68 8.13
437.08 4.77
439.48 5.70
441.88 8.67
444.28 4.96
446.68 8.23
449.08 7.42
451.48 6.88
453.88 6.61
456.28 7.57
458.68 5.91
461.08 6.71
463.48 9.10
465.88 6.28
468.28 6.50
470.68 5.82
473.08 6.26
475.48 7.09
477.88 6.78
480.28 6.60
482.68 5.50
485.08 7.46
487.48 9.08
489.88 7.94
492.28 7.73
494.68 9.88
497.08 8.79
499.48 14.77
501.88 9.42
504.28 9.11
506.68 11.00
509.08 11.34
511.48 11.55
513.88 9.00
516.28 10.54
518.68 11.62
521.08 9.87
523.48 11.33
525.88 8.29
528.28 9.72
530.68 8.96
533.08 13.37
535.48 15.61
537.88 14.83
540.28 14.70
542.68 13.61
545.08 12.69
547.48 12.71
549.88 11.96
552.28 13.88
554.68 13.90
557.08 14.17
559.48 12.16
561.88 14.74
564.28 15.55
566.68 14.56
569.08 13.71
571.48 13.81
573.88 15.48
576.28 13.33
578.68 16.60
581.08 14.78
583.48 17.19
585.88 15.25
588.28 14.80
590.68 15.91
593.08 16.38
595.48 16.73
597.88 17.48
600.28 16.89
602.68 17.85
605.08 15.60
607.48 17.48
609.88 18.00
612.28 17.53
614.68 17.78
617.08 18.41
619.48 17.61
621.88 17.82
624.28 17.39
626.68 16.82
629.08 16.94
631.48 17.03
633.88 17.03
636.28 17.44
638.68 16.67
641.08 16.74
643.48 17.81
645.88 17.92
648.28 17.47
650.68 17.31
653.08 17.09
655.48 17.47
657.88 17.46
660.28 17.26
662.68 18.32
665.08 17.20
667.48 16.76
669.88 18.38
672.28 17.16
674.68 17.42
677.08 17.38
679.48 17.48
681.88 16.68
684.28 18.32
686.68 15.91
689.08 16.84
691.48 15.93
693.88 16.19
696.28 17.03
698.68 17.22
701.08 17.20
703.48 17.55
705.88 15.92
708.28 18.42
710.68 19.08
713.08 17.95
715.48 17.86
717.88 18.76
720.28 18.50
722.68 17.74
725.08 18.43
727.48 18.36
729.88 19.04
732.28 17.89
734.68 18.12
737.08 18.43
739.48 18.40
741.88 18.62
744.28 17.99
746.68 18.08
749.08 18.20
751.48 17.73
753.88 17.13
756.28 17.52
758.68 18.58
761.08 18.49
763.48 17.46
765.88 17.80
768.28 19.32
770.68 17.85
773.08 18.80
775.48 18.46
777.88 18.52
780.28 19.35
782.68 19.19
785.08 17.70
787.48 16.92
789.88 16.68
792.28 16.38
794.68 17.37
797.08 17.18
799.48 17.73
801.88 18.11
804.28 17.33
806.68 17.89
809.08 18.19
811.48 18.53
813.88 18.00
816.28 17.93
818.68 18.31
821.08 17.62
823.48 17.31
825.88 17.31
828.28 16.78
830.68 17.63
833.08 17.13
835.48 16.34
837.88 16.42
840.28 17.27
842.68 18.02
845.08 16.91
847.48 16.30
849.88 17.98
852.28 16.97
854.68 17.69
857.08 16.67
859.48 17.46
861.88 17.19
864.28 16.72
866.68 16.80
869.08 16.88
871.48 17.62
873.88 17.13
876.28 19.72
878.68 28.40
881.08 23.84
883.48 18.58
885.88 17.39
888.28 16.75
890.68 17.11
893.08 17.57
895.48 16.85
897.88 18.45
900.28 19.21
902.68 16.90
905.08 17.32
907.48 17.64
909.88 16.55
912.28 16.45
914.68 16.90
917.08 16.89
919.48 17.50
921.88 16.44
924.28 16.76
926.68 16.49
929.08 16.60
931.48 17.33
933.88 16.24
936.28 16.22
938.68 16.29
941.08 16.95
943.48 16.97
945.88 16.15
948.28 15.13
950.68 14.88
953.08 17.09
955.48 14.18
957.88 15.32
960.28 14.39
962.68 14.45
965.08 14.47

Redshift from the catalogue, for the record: 0.34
